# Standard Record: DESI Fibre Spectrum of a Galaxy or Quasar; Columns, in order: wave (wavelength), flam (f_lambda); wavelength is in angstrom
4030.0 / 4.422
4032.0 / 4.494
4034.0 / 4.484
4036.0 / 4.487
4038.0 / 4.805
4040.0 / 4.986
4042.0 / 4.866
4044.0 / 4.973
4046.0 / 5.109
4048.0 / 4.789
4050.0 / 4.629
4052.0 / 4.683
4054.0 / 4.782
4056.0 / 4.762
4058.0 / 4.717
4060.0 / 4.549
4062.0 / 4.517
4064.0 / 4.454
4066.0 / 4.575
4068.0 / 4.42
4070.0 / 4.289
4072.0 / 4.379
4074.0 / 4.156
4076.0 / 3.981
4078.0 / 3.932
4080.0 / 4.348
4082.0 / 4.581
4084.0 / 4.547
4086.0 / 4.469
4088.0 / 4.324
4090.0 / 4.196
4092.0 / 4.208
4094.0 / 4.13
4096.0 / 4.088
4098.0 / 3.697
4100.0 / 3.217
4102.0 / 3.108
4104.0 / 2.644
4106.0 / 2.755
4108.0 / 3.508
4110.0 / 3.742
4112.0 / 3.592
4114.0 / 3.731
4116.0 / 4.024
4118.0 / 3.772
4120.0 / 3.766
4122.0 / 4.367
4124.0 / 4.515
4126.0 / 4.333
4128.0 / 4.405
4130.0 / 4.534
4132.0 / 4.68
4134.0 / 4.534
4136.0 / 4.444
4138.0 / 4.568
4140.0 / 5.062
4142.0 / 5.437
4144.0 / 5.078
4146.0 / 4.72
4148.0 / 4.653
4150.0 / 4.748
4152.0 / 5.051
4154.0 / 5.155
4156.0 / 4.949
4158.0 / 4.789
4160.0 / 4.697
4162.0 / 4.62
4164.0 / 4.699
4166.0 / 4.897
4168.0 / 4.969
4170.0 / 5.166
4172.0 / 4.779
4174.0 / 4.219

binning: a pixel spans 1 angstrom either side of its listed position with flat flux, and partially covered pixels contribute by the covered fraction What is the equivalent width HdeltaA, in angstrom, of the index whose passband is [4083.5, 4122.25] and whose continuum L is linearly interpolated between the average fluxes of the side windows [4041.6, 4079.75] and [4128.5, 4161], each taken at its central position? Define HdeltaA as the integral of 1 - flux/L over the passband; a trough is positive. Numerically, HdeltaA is 7.5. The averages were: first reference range 4.55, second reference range 4.81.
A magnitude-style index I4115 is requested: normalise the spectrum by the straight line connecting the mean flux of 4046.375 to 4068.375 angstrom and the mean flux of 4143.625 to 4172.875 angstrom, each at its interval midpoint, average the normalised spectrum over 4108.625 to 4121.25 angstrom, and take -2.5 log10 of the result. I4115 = 0.254 mag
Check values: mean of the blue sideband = 4.64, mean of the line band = 3.78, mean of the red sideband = 4.86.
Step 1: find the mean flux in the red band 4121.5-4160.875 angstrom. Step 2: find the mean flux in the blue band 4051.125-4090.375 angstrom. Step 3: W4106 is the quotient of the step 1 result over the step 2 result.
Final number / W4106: 1.07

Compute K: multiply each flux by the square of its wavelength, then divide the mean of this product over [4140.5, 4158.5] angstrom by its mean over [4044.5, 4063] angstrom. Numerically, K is 1.1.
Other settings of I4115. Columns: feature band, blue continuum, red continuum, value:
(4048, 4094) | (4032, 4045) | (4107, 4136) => 0.02 mag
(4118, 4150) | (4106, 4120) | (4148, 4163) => -0.08 mag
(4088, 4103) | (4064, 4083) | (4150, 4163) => 0.16 mag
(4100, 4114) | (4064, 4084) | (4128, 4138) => 0.34 mag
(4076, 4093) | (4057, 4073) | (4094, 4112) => -0.10 mag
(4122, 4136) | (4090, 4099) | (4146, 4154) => 0.01 mag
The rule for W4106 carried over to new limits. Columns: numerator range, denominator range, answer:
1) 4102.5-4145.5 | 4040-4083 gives 0.91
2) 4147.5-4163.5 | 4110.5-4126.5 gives 1.21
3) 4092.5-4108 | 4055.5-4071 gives 0.75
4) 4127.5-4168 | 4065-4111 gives 1.21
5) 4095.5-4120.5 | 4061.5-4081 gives 0.81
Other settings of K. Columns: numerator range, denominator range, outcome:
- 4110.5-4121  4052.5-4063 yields 0.83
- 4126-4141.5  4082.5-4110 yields 1.25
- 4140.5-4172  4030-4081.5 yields 1.13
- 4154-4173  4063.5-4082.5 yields 1.18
